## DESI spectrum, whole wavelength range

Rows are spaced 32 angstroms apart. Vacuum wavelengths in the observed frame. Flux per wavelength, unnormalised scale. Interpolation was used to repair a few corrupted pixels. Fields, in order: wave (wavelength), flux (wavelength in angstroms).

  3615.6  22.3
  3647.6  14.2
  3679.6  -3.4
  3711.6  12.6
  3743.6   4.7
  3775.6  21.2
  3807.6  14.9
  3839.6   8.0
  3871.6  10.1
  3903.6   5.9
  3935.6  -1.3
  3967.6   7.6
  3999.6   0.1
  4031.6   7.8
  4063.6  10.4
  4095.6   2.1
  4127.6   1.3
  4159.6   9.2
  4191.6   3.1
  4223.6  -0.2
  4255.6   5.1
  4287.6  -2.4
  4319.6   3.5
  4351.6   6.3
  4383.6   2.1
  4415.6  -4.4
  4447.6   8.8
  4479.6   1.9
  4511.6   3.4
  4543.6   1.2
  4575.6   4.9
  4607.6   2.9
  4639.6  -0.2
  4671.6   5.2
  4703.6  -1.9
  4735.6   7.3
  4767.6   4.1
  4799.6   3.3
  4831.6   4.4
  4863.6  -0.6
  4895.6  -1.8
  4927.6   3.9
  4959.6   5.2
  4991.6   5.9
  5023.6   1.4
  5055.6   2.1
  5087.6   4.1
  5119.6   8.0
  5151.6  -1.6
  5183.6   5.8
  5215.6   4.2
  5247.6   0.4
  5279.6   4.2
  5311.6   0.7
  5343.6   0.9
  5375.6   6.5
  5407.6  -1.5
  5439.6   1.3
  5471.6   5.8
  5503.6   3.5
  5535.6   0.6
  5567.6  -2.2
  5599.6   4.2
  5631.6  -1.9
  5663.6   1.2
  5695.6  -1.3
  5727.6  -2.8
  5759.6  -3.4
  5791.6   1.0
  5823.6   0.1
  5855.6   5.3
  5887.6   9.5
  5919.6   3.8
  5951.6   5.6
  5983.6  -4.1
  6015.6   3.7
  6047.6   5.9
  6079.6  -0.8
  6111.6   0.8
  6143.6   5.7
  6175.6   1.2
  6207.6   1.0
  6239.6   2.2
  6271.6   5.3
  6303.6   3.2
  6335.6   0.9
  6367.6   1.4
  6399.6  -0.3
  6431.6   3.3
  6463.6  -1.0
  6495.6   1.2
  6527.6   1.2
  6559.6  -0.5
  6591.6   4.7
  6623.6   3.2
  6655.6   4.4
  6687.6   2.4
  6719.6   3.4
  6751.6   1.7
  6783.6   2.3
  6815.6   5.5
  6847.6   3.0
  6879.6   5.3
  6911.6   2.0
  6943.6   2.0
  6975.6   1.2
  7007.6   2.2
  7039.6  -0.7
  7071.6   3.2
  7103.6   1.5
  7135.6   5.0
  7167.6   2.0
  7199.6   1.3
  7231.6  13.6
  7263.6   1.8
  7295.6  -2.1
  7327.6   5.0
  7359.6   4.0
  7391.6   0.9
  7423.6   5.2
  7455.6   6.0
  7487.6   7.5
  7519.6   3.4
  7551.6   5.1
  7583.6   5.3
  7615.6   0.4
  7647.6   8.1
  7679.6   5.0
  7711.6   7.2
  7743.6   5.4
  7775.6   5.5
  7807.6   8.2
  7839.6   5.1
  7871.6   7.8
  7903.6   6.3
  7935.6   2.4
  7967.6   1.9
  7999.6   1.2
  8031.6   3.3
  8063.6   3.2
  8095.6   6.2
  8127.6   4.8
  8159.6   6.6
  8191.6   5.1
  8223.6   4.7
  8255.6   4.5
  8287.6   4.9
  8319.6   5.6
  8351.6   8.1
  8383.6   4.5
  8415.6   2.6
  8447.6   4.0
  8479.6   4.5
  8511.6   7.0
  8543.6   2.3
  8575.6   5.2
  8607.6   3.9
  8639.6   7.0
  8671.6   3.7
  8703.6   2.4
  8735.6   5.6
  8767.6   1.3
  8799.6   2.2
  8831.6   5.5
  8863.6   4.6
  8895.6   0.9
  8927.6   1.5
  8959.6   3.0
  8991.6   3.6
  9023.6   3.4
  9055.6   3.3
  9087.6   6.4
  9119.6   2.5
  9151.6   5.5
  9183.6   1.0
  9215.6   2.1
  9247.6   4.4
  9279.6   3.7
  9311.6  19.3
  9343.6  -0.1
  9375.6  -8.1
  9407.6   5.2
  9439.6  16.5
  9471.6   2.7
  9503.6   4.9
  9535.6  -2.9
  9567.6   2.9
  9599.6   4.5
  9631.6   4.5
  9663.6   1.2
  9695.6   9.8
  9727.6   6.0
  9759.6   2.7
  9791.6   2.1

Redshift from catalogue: 0.938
